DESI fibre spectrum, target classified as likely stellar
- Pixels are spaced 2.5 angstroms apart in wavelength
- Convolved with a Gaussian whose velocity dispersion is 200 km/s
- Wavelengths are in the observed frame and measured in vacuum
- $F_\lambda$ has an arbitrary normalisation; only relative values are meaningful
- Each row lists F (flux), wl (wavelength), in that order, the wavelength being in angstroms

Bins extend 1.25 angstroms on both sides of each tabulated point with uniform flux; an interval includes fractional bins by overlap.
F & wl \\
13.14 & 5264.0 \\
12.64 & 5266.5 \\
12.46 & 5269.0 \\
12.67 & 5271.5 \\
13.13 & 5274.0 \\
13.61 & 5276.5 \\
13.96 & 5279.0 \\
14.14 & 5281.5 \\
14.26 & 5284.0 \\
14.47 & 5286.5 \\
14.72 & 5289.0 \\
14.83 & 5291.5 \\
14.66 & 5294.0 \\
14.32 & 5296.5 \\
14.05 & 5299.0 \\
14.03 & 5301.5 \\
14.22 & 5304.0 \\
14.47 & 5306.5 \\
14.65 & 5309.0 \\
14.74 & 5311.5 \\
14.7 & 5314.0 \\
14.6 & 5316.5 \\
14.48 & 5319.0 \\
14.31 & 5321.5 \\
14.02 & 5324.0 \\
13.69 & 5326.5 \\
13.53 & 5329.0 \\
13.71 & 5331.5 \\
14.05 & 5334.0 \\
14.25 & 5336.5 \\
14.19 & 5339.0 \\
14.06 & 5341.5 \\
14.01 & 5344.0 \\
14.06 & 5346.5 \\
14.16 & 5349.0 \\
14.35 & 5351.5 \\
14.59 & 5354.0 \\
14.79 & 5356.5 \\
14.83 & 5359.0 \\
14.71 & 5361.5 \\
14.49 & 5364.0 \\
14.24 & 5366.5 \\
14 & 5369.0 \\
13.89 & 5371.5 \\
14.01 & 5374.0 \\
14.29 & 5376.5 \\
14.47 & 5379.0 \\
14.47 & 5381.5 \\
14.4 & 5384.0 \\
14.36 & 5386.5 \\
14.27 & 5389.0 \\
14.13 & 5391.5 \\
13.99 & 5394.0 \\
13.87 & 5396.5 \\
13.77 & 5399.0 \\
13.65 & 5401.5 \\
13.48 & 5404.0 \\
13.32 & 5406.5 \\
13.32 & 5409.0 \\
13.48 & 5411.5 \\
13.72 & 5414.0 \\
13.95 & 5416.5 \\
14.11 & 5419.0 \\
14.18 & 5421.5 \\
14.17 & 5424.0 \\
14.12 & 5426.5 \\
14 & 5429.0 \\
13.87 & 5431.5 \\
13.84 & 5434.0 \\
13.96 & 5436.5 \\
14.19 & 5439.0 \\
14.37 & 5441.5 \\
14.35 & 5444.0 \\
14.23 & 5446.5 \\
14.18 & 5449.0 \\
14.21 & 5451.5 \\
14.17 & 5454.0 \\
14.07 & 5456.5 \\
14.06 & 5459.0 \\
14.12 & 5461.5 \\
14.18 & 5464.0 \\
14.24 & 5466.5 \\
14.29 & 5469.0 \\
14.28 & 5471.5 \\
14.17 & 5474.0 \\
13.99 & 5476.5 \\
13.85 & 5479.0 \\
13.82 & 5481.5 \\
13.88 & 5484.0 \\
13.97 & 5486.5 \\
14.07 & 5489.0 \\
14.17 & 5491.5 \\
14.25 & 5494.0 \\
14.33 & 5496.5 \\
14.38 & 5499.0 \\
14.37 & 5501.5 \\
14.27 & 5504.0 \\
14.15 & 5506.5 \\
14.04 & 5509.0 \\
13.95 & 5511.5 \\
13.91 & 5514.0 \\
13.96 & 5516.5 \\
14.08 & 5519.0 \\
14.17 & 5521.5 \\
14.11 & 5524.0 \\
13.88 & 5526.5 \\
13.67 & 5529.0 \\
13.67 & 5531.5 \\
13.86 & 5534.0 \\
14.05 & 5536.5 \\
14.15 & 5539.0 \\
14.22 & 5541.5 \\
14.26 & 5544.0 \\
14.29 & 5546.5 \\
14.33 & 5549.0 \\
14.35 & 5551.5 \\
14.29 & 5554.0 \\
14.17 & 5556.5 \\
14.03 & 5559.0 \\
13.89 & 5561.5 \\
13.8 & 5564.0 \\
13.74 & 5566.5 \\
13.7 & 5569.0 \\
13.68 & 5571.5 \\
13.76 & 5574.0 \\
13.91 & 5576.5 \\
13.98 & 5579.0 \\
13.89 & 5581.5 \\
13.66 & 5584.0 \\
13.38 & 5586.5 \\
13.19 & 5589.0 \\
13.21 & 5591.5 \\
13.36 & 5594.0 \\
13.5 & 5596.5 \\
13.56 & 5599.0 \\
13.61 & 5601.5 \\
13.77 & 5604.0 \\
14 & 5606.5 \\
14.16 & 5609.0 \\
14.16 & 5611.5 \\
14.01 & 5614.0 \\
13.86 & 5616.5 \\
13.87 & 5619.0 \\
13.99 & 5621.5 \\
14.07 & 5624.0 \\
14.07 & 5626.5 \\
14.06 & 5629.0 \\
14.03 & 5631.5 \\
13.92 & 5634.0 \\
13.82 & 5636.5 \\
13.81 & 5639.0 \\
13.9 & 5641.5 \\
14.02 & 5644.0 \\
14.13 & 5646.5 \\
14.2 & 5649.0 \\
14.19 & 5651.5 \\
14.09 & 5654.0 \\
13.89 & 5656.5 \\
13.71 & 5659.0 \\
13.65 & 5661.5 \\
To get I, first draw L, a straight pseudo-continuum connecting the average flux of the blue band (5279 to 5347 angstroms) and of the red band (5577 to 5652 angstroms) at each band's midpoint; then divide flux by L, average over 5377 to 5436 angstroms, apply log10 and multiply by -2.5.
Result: 0.01 mag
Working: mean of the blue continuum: 14.3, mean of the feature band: 14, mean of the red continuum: 13.8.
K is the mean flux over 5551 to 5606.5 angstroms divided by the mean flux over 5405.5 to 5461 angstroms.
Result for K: 0.98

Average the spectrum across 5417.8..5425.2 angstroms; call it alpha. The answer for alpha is 14.2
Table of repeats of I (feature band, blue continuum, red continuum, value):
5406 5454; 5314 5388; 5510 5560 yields 0.01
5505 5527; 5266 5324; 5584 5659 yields -0.01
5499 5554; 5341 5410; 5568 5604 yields -0.03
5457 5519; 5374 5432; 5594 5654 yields -0.01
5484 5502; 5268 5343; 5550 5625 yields -0.02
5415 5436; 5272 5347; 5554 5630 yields 0.00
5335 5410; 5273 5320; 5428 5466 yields 0.01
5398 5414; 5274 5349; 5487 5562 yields 0.05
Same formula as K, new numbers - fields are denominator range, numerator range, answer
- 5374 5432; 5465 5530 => 1.01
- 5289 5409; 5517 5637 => 0.98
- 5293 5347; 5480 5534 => 0.99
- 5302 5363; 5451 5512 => 0.99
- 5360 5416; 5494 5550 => 1.01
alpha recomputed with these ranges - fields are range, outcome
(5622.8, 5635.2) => 14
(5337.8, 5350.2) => 14.1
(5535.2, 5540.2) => 14.1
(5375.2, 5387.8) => 14.4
